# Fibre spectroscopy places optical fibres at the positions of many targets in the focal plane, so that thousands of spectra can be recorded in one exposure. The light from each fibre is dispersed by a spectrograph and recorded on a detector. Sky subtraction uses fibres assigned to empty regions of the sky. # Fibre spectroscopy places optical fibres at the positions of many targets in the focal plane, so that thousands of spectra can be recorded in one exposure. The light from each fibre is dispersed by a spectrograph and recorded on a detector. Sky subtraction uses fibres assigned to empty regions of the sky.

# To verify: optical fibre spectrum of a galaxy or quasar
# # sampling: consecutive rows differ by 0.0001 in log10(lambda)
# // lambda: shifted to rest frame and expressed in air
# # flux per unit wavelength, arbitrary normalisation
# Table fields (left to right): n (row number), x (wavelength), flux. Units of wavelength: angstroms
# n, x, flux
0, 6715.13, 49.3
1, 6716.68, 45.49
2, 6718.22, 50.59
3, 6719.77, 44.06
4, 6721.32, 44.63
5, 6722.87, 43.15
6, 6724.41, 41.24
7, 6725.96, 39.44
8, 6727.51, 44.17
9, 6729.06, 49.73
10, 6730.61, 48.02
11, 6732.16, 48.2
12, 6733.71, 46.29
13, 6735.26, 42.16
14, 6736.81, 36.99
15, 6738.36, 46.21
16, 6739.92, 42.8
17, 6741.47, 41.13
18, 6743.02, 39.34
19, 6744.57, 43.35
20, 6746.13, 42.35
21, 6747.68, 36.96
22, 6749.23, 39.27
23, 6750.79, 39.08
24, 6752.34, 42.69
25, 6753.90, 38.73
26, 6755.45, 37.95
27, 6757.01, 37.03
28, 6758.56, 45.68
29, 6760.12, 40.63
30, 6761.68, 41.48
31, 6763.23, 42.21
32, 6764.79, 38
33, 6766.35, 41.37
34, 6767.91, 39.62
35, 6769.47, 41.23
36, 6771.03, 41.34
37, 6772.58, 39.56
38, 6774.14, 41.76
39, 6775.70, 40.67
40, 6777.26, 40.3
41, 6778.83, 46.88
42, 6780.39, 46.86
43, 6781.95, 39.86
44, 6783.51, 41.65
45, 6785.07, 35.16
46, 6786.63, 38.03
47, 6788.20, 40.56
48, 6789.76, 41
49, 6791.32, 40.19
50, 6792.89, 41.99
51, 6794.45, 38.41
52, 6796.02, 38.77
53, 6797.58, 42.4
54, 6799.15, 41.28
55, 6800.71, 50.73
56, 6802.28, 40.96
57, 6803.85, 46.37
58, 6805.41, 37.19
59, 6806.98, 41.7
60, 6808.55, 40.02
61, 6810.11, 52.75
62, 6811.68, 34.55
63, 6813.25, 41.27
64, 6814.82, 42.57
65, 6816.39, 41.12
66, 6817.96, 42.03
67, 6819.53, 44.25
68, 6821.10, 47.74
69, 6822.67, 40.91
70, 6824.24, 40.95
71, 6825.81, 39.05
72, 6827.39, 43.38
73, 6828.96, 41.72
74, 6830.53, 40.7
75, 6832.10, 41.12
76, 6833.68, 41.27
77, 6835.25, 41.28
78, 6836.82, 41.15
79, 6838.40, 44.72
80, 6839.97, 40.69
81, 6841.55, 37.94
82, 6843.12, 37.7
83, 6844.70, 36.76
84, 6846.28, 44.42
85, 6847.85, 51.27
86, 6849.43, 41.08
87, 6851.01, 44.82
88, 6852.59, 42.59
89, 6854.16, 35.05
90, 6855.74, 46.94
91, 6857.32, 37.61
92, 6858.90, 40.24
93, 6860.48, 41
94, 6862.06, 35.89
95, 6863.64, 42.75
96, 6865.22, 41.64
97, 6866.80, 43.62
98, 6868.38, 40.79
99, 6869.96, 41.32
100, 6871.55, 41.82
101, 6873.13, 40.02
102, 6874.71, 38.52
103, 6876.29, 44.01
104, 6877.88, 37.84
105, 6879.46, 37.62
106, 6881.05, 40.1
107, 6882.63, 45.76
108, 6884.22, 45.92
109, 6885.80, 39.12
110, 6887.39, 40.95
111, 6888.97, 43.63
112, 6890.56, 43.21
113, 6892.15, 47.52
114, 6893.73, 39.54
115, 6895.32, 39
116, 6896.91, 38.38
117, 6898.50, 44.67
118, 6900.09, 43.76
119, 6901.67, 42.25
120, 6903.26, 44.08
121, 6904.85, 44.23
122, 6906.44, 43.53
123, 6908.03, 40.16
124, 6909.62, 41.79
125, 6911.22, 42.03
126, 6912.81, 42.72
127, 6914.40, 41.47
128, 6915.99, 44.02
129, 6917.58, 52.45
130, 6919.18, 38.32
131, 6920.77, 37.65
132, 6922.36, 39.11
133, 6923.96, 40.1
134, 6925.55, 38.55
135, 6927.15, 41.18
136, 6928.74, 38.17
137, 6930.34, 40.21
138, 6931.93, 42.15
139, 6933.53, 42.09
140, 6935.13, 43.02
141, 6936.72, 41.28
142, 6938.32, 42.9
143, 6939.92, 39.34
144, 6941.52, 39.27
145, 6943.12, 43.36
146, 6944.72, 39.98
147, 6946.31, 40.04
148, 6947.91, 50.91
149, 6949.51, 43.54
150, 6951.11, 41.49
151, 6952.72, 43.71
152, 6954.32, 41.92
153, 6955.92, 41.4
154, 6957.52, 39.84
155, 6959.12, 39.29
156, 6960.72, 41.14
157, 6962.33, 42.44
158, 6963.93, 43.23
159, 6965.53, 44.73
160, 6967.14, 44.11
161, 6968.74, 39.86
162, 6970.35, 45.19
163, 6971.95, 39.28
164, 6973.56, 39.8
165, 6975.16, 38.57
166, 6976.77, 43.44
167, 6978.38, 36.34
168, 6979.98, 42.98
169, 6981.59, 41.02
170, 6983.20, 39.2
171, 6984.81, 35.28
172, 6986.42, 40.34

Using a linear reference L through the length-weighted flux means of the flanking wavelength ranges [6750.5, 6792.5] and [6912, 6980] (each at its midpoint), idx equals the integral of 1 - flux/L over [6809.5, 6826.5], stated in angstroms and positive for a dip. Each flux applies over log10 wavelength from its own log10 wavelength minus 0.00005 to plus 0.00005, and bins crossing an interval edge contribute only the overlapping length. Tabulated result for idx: -0.58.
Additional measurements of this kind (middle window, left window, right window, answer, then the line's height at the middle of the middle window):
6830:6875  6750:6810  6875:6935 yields 0.3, 41.5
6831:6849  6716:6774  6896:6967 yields 0.2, 42.1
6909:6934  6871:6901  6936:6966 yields 0.3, 41.9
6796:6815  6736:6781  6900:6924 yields -0.5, 41.5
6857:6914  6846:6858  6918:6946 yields 0.4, 42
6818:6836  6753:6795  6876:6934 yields -0.4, 41.1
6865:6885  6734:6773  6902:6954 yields 0.1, 41.6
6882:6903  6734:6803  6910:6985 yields -0.6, 41.4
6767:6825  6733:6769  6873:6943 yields -0.8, 41.1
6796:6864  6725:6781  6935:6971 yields 0.4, 42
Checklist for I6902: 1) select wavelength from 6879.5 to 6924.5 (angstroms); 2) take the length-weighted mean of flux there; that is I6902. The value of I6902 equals 42.3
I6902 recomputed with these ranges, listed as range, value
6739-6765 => 40.6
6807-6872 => 41.7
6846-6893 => 41.9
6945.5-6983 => 41.9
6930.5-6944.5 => 41.5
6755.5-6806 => 41.2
